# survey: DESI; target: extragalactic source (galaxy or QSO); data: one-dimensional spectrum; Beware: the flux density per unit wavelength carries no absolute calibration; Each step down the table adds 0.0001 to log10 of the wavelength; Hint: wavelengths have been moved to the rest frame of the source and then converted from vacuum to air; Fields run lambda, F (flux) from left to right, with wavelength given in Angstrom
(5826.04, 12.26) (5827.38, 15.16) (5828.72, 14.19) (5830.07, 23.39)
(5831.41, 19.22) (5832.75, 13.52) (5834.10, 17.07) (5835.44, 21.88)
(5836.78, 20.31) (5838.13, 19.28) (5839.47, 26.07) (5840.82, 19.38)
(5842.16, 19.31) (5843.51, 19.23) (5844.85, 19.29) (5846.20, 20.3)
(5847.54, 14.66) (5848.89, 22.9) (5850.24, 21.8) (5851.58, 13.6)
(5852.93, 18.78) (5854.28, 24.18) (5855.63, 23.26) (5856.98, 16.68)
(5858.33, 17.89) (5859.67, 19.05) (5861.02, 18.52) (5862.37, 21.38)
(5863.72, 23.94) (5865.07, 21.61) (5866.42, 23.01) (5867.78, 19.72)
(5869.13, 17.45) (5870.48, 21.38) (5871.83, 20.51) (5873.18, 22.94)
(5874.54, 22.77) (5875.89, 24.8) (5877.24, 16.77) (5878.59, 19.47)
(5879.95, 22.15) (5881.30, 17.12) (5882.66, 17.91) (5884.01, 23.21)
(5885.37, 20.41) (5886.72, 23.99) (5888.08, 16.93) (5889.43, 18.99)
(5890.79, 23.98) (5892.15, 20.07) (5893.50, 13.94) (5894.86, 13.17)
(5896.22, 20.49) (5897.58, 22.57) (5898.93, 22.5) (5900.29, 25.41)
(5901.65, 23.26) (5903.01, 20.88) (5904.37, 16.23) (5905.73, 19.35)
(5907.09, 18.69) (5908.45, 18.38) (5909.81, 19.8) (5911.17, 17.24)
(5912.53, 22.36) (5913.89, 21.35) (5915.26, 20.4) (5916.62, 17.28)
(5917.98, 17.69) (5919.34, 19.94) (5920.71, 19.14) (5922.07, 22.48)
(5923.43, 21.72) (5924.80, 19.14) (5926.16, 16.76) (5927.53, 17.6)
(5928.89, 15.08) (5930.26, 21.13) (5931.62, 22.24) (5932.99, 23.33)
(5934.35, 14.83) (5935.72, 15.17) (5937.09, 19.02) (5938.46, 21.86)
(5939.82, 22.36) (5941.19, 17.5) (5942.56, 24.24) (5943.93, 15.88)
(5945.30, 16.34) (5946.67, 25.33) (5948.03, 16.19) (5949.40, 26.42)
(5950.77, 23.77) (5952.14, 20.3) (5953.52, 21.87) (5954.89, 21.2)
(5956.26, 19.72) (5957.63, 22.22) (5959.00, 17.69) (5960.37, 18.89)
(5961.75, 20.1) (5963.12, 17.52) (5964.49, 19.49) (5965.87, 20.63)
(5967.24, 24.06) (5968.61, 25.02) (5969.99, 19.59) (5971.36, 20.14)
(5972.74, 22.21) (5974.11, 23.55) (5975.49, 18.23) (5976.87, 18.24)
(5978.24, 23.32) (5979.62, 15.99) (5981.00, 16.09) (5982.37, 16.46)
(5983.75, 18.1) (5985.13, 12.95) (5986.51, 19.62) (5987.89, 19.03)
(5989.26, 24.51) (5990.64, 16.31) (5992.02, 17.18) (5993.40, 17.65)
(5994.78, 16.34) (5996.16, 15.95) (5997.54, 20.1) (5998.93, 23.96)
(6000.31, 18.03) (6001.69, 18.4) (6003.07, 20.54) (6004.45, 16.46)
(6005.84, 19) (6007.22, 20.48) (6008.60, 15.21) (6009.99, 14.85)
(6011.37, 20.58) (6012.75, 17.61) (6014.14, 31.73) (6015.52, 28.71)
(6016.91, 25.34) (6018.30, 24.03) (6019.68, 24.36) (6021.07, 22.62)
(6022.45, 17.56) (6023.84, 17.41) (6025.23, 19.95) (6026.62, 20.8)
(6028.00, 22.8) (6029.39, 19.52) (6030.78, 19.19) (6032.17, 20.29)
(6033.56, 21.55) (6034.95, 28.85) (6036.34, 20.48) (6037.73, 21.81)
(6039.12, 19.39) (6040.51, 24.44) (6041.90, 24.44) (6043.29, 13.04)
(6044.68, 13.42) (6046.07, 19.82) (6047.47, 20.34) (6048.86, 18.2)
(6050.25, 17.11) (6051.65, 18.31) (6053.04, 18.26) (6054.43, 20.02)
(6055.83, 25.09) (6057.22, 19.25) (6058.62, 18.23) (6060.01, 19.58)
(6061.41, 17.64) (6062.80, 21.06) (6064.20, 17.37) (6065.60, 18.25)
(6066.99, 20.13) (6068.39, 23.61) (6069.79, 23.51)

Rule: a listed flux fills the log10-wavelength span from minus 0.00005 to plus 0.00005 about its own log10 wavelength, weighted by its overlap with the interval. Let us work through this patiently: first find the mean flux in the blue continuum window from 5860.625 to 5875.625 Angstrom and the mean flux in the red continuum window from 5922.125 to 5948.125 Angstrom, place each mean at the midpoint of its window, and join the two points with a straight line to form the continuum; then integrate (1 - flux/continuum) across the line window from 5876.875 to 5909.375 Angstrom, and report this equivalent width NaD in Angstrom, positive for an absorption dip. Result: 1.2 Angstrom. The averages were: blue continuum 21.3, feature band 19.9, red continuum 19.4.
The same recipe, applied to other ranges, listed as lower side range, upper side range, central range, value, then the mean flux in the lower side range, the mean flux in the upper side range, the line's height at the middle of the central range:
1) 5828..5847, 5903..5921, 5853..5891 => -2.7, 19.4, 19.1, 19.3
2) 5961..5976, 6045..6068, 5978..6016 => 2.6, 21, 19.3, 20.4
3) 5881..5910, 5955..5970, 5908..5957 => 0.9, 19.9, 20.5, 20.2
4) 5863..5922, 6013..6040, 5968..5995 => 3.2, 20.2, 22.4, 21.7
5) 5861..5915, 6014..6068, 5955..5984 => 0.9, 20.4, 20.7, 20.5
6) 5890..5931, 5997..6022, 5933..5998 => 2.8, 19.6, 21.2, 20.5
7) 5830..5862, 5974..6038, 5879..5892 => -0.6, 19.5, 20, 19.6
